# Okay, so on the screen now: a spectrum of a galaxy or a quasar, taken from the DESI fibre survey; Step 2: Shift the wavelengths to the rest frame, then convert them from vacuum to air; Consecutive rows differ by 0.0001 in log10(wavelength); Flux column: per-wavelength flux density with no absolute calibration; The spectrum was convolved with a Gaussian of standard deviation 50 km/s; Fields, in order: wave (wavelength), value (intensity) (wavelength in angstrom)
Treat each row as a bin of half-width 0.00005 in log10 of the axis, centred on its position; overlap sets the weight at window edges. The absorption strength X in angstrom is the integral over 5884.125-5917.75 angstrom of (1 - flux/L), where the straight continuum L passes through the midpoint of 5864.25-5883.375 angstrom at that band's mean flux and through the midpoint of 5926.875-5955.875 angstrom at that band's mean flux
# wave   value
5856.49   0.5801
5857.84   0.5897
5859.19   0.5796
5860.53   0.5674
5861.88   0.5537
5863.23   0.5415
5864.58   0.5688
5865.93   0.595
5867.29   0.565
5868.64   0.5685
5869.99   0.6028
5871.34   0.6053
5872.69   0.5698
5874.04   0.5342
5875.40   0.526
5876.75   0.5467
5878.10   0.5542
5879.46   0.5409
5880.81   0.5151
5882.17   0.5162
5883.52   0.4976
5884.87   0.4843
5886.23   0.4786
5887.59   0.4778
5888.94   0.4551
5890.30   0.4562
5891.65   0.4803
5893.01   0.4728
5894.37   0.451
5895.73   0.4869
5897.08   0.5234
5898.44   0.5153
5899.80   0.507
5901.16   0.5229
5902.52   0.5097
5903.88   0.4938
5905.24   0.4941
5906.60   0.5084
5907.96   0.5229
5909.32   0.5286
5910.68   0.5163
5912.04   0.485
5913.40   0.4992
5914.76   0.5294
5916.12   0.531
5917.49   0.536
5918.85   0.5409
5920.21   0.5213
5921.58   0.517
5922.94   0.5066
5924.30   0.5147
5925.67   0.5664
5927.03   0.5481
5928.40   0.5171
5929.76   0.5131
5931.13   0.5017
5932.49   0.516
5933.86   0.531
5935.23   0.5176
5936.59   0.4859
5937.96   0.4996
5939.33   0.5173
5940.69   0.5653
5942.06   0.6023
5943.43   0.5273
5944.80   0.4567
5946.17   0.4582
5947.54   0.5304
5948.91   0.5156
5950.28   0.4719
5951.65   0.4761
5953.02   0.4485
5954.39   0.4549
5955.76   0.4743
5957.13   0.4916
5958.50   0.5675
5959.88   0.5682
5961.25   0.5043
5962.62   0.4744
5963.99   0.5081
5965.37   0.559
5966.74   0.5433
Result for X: 2.3 angstrom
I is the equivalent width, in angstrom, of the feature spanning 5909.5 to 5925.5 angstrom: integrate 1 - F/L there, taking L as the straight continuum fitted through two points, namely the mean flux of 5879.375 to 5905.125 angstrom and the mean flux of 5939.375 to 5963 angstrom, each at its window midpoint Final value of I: -0.7 angstrom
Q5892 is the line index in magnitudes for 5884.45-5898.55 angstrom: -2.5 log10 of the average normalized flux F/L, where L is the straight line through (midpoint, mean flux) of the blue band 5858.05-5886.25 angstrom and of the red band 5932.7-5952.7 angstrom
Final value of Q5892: 0.13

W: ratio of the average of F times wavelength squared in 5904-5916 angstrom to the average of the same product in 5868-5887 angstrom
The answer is 0.96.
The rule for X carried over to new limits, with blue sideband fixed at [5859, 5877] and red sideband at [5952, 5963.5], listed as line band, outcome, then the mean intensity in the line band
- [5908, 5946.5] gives 0.1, 0.52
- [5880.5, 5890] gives 1.1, 0.487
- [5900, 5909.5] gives 0.5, 0.51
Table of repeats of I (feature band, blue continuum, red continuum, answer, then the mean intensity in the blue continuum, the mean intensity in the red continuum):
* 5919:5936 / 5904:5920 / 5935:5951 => -0.3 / 0.517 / 0.512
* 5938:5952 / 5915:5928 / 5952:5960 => -0.2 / 0.531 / 0.495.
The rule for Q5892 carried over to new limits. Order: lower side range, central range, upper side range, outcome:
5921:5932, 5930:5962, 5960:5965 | 0.02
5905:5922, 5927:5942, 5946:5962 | -0.03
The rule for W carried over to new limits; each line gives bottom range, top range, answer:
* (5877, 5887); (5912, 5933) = 1.03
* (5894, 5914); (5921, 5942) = 1.05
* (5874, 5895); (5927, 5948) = 1.06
